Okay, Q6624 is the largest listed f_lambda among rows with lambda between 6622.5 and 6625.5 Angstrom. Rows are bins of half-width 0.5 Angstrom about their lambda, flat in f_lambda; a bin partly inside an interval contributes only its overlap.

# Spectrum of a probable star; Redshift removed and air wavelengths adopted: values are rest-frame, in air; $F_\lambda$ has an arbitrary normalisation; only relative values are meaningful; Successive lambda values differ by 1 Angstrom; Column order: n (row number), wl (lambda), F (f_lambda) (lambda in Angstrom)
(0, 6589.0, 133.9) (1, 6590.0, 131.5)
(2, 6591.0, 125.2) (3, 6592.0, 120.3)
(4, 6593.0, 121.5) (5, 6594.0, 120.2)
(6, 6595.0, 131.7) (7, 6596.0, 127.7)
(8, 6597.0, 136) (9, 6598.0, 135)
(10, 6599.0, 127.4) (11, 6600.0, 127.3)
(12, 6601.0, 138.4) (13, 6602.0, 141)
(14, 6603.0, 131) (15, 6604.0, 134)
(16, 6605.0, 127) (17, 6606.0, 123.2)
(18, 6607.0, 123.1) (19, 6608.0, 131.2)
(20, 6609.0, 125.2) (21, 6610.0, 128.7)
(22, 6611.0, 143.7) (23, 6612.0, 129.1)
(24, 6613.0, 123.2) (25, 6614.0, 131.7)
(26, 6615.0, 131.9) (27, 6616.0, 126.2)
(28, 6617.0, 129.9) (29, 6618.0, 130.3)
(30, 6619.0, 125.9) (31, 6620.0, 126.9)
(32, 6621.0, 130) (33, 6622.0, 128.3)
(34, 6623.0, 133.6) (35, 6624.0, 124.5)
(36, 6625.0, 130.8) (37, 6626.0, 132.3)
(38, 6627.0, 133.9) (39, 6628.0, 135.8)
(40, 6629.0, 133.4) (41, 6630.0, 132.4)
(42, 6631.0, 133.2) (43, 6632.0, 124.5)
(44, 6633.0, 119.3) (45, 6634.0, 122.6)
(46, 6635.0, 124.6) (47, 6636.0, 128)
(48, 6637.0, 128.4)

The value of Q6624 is 133.6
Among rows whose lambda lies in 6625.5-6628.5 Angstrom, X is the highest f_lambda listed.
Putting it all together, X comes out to 135.8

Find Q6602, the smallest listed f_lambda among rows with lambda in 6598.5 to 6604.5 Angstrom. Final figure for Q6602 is 127.3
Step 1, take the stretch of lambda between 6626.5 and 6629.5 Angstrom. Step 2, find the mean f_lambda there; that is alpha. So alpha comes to 134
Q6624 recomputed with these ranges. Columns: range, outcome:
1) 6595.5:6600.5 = 136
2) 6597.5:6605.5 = 141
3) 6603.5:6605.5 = 134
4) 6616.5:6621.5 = 130.3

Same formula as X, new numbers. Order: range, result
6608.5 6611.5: 143.7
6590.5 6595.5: 131.7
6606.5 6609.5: 131.2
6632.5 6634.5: 122.6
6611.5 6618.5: 131.9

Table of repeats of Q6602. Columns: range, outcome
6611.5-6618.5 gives 123.2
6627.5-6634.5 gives 119.3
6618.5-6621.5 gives 125.9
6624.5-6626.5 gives 130.8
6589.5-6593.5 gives 120.3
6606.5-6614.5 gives 123.1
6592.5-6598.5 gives 120.2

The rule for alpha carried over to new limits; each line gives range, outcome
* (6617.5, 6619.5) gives 128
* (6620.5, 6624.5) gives 129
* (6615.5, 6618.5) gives 129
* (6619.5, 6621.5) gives 128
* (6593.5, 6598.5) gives 130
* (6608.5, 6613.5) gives 130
